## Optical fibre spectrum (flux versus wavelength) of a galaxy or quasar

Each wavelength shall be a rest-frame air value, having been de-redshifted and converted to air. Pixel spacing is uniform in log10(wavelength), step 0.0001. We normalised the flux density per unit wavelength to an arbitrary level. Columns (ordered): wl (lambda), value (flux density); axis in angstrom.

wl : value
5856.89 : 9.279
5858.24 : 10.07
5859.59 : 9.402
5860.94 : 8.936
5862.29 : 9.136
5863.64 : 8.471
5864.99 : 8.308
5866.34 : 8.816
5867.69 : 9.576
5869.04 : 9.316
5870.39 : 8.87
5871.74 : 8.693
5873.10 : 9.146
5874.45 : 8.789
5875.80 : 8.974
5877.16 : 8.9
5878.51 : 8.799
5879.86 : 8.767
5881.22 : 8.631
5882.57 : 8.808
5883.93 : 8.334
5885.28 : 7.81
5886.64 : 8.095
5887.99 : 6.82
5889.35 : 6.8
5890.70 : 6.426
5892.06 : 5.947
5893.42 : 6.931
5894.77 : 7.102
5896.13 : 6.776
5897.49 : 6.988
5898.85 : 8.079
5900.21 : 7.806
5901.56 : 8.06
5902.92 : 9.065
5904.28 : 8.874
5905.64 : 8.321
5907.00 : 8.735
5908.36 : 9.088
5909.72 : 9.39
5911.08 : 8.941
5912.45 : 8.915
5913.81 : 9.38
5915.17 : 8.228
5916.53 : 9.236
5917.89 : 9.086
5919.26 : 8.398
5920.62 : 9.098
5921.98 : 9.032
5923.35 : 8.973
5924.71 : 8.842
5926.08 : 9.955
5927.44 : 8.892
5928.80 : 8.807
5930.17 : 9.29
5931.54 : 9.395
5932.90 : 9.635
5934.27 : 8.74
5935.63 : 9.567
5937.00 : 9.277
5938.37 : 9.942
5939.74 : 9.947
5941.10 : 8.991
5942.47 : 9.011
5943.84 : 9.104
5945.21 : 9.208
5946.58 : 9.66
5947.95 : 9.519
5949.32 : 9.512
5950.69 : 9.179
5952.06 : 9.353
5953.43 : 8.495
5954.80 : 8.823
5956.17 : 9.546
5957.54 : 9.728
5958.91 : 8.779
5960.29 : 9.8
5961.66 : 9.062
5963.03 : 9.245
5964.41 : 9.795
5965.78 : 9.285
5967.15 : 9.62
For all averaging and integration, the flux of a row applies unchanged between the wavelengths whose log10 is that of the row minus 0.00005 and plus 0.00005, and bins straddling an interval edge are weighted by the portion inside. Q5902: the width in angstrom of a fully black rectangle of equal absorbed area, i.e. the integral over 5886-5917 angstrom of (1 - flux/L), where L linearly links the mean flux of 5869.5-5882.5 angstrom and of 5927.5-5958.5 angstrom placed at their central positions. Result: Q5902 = 3.54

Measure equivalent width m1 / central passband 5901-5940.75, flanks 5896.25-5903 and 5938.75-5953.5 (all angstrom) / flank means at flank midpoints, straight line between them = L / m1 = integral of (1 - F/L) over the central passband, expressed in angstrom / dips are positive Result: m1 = -2.74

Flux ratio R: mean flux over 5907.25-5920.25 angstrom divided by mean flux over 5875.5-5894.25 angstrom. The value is 1.14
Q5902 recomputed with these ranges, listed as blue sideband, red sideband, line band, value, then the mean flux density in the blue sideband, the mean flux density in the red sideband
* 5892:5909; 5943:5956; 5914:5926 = -0.7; 7.9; 9.22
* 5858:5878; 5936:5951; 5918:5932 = 0.4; 9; 9.4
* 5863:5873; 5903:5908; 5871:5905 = 3.2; 8.88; 8.72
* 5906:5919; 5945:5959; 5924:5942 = -0.4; 8.96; 9.28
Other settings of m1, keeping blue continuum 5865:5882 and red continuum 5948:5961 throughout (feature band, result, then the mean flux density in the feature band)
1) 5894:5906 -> 1.5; 7.88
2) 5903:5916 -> 0.3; 8.89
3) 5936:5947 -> -0.2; 9.39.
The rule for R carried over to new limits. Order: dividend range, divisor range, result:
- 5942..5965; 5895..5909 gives 1.14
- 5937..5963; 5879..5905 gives 1.21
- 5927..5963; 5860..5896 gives 1.12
